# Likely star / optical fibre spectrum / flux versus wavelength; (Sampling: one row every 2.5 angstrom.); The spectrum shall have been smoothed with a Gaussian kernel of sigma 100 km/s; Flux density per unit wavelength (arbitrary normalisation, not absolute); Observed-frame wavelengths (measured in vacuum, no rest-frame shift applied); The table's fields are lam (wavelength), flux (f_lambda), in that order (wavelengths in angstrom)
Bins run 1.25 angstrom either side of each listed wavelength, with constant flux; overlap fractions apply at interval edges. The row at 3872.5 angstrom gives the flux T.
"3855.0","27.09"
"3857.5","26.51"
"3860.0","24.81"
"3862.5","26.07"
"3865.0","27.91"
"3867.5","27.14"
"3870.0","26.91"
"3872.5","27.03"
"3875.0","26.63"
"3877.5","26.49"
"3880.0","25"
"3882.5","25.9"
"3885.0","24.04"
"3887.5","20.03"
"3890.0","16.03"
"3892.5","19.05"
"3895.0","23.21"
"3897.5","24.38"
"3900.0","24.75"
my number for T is 27.03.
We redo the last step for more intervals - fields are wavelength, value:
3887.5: 20.03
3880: 25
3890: 16.03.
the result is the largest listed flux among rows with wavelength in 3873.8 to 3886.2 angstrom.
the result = 26.63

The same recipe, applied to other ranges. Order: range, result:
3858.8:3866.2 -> 27.91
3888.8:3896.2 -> 23.21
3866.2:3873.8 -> 27.14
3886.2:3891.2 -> 20.03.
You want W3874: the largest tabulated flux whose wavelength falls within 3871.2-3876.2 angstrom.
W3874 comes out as 27.03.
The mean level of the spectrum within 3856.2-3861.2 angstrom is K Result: 25.7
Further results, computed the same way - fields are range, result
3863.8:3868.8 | 27.5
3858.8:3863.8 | 25.5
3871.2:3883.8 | 26.2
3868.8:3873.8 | 27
